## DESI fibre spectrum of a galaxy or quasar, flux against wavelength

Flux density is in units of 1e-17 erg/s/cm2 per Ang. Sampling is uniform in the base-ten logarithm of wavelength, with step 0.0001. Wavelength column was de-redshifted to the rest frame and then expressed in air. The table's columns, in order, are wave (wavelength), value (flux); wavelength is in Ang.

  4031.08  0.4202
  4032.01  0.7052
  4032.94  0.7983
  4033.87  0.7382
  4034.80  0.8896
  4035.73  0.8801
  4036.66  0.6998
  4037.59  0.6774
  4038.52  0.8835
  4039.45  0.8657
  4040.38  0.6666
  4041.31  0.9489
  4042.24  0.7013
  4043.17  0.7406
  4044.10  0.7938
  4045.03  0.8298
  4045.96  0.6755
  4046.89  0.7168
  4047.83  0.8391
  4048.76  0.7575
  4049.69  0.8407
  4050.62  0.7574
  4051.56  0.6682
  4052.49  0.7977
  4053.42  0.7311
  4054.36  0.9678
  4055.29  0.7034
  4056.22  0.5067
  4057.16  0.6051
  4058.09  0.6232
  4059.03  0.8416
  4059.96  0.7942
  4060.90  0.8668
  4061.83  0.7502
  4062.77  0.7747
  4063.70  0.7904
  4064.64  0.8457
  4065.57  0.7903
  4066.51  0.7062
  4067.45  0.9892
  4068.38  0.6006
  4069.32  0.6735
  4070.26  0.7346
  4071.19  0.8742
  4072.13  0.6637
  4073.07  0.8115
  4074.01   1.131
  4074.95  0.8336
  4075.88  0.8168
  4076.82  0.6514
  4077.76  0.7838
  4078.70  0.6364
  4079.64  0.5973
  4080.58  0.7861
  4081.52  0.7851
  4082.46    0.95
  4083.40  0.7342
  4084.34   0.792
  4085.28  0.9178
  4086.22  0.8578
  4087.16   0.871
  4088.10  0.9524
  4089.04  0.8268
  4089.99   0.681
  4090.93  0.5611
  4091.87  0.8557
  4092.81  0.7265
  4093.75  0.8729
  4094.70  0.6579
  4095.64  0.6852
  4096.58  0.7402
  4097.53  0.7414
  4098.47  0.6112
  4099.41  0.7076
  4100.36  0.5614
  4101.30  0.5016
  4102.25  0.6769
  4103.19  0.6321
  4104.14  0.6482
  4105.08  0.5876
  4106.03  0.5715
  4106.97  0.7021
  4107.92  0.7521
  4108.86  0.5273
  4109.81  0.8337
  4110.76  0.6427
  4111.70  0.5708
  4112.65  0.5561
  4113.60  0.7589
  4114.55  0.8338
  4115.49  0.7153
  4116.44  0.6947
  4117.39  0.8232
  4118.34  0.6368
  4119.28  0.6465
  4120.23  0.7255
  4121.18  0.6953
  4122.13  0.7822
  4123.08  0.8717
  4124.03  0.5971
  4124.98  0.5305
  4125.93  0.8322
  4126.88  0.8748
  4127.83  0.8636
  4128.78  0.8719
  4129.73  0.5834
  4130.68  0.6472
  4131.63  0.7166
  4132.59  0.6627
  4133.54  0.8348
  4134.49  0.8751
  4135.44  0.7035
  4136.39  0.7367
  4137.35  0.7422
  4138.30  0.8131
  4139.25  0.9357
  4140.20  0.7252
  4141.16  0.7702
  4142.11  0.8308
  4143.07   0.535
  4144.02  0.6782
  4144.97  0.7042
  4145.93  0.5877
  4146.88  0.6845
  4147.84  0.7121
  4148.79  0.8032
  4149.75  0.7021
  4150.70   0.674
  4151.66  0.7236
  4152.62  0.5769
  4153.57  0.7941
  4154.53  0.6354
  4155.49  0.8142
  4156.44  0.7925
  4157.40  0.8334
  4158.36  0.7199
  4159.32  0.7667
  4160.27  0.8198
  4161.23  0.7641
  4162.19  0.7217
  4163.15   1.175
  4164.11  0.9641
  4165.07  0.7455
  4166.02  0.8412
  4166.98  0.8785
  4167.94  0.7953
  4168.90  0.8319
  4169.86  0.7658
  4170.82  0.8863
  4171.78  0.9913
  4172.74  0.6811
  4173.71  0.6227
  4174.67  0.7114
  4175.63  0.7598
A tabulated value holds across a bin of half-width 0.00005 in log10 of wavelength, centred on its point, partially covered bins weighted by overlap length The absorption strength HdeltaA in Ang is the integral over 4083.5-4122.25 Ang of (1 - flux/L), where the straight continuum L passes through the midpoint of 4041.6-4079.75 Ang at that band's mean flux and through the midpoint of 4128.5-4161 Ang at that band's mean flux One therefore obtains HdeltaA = 2.0 Ang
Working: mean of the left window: 0.764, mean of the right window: 0.735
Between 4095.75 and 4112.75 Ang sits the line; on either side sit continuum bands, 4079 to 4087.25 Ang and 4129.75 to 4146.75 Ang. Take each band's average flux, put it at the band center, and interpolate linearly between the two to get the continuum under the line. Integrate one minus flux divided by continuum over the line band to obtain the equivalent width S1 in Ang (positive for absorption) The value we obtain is 2.9 Ang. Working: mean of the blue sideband 0.804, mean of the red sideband 0.73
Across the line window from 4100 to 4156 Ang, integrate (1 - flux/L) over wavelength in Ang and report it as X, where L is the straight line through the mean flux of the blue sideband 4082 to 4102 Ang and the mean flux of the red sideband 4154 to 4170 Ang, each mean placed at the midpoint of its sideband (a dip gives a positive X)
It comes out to 5.5 Ang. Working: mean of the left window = 0.752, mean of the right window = 0.817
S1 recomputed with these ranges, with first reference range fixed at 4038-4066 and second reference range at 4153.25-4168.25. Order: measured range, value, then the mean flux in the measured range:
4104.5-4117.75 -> 1.9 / 0.682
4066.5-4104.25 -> 1.4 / 0.754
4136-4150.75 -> 1.5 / 0.729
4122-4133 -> 0.9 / 0.735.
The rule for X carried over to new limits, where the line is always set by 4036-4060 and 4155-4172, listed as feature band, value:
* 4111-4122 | 1.5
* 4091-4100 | 0.7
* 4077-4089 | -0.3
